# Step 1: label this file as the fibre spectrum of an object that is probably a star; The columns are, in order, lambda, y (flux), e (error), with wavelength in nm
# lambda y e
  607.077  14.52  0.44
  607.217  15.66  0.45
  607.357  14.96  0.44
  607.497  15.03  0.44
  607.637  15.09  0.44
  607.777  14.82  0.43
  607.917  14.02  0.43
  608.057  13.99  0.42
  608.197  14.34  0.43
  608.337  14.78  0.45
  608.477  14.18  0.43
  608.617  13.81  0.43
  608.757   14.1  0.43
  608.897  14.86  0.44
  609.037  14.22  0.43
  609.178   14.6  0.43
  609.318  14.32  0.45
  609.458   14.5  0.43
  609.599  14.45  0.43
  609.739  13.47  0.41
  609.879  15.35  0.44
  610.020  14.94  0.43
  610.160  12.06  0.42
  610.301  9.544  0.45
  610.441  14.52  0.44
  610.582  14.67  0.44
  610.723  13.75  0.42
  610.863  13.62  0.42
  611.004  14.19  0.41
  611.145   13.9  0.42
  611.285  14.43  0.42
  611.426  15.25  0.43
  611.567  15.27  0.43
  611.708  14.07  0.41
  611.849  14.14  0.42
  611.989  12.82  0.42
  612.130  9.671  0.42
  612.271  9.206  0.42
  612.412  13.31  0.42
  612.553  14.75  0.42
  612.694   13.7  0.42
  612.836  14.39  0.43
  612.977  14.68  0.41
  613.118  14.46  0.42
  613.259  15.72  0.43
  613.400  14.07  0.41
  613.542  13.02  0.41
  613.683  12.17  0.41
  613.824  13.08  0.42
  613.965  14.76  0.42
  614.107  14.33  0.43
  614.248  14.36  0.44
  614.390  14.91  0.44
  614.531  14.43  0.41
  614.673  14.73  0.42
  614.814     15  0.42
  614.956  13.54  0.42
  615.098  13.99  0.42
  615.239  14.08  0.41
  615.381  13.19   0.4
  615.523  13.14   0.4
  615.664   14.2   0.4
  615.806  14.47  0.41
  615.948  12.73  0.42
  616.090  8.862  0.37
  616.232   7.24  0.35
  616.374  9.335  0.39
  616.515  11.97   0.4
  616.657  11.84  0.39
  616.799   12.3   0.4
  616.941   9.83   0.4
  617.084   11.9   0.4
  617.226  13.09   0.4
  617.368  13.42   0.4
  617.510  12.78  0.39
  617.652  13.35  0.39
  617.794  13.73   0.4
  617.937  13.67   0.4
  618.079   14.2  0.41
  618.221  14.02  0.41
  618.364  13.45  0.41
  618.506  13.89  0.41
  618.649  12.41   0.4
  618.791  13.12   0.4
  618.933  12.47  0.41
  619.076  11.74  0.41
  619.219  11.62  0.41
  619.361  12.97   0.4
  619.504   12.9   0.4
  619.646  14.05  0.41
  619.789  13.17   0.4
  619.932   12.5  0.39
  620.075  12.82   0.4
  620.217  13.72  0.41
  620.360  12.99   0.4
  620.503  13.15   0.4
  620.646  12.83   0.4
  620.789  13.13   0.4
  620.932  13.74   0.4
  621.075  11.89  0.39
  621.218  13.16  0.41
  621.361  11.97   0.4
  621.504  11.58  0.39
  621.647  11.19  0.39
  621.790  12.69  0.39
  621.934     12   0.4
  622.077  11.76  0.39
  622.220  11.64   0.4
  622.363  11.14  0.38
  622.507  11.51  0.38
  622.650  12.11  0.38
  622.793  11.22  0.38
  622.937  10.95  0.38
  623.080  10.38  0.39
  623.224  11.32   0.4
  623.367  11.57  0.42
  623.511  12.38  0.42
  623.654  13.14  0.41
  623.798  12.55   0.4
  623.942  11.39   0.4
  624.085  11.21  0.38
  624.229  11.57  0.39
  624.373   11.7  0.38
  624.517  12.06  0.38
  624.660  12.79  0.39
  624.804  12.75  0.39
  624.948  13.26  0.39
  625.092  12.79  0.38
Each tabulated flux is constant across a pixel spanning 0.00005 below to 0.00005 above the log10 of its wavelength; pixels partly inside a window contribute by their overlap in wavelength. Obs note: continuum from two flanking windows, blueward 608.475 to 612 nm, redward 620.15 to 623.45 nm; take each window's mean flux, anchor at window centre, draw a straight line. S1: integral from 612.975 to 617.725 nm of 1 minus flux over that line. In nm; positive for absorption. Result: 0.05 nm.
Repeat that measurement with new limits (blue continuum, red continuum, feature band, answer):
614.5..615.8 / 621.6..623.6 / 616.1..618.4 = 0.201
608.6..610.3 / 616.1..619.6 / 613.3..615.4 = -0.157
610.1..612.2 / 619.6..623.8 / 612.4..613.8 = -0.082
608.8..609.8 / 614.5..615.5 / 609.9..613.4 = 0.140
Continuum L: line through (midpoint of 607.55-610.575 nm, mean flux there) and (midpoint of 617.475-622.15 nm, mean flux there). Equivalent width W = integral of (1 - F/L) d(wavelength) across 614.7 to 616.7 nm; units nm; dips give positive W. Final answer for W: 0.13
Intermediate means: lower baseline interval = 14.1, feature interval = 12.5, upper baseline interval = 12.9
